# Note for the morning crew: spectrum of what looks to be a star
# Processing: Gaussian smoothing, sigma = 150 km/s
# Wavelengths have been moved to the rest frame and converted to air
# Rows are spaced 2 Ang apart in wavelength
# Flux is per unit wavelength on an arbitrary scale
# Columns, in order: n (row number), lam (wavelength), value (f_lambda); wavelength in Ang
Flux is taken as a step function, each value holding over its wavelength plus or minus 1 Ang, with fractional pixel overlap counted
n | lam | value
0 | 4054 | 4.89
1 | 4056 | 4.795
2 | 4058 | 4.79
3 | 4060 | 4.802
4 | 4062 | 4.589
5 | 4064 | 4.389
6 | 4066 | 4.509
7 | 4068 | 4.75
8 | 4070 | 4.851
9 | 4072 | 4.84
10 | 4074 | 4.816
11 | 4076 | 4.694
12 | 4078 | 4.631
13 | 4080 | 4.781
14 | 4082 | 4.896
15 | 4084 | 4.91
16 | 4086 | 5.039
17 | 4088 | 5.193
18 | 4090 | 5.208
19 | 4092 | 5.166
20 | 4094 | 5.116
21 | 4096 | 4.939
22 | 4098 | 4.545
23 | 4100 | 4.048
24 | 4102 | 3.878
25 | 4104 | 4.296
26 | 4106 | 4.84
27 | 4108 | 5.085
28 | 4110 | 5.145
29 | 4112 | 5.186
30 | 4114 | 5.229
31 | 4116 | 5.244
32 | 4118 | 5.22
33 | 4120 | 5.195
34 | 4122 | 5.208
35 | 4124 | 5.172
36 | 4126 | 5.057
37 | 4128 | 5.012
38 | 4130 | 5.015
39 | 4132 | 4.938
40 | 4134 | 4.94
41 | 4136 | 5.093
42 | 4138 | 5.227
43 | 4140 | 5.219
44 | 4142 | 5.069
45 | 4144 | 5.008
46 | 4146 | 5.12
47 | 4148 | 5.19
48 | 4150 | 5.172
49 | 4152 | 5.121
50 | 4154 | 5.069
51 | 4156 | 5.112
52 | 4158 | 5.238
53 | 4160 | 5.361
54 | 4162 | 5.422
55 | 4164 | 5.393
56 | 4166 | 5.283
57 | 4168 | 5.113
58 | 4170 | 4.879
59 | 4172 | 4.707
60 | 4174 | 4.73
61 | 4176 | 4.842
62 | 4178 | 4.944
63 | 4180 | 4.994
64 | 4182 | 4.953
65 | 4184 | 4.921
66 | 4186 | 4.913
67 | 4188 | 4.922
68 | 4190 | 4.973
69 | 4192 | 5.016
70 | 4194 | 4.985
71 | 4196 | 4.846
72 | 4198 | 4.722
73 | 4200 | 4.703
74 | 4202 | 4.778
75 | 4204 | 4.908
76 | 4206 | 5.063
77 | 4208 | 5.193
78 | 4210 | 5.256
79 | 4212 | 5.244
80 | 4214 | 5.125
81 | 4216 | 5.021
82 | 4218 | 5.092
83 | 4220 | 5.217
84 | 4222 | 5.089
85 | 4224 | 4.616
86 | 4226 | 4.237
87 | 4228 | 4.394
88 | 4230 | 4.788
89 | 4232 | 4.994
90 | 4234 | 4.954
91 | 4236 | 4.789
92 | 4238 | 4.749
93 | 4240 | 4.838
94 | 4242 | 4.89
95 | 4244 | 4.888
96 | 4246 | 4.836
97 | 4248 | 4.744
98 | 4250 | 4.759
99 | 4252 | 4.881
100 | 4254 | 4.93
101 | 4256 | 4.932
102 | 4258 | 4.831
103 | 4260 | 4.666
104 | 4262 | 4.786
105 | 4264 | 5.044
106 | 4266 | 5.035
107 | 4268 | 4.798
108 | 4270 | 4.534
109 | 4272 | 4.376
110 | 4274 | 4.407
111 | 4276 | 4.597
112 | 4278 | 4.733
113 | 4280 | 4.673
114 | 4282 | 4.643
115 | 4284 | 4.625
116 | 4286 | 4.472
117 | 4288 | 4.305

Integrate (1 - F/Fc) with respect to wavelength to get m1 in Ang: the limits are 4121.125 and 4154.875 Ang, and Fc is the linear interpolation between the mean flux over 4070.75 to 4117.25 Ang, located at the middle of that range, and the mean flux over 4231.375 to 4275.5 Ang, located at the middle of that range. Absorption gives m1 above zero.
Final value -1.76 Ang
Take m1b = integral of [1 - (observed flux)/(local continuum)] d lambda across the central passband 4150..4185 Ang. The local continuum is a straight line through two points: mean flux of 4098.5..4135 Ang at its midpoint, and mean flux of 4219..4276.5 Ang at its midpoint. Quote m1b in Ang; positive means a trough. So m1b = -1.4 Ang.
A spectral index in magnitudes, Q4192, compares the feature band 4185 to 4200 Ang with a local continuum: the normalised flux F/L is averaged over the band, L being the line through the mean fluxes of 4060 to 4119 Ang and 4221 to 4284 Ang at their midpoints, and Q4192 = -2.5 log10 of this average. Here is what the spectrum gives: -0.03 mag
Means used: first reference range 4.83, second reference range 4.75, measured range 4.9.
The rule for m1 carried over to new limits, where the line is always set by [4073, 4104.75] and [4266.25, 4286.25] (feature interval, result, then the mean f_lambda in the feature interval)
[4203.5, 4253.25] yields -2.74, 4.9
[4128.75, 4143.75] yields -1.09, 5.07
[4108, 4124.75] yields -1.60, 5.19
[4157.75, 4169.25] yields -1.46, 5.3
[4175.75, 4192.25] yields -0.91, 4.94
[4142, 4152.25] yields -0.87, 5.12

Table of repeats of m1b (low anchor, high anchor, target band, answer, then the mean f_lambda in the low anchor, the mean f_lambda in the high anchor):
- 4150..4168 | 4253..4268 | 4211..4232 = 0.6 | 5.24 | 4.88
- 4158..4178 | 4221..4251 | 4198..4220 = -0.6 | 5.08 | 4.77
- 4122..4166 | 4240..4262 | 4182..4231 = 0.4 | 5.15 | 4.83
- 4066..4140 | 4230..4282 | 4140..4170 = -1.9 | 4.93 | 4.78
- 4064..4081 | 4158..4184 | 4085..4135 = -1.2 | 4.71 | 5.05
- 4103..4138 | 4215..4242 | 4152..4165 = -0.7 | 5.06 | 4.83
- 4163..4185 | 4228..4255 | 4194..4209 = 0.1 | 4.98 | 4.83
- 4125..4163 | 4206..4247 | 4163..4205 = 0.8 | 5.13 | 4.91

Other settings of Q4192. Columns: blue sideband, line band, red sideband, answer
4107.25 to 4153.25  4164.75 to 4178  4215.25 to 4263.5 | 0.02 mag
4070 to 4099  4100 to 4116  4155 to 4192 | 0.03 mag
